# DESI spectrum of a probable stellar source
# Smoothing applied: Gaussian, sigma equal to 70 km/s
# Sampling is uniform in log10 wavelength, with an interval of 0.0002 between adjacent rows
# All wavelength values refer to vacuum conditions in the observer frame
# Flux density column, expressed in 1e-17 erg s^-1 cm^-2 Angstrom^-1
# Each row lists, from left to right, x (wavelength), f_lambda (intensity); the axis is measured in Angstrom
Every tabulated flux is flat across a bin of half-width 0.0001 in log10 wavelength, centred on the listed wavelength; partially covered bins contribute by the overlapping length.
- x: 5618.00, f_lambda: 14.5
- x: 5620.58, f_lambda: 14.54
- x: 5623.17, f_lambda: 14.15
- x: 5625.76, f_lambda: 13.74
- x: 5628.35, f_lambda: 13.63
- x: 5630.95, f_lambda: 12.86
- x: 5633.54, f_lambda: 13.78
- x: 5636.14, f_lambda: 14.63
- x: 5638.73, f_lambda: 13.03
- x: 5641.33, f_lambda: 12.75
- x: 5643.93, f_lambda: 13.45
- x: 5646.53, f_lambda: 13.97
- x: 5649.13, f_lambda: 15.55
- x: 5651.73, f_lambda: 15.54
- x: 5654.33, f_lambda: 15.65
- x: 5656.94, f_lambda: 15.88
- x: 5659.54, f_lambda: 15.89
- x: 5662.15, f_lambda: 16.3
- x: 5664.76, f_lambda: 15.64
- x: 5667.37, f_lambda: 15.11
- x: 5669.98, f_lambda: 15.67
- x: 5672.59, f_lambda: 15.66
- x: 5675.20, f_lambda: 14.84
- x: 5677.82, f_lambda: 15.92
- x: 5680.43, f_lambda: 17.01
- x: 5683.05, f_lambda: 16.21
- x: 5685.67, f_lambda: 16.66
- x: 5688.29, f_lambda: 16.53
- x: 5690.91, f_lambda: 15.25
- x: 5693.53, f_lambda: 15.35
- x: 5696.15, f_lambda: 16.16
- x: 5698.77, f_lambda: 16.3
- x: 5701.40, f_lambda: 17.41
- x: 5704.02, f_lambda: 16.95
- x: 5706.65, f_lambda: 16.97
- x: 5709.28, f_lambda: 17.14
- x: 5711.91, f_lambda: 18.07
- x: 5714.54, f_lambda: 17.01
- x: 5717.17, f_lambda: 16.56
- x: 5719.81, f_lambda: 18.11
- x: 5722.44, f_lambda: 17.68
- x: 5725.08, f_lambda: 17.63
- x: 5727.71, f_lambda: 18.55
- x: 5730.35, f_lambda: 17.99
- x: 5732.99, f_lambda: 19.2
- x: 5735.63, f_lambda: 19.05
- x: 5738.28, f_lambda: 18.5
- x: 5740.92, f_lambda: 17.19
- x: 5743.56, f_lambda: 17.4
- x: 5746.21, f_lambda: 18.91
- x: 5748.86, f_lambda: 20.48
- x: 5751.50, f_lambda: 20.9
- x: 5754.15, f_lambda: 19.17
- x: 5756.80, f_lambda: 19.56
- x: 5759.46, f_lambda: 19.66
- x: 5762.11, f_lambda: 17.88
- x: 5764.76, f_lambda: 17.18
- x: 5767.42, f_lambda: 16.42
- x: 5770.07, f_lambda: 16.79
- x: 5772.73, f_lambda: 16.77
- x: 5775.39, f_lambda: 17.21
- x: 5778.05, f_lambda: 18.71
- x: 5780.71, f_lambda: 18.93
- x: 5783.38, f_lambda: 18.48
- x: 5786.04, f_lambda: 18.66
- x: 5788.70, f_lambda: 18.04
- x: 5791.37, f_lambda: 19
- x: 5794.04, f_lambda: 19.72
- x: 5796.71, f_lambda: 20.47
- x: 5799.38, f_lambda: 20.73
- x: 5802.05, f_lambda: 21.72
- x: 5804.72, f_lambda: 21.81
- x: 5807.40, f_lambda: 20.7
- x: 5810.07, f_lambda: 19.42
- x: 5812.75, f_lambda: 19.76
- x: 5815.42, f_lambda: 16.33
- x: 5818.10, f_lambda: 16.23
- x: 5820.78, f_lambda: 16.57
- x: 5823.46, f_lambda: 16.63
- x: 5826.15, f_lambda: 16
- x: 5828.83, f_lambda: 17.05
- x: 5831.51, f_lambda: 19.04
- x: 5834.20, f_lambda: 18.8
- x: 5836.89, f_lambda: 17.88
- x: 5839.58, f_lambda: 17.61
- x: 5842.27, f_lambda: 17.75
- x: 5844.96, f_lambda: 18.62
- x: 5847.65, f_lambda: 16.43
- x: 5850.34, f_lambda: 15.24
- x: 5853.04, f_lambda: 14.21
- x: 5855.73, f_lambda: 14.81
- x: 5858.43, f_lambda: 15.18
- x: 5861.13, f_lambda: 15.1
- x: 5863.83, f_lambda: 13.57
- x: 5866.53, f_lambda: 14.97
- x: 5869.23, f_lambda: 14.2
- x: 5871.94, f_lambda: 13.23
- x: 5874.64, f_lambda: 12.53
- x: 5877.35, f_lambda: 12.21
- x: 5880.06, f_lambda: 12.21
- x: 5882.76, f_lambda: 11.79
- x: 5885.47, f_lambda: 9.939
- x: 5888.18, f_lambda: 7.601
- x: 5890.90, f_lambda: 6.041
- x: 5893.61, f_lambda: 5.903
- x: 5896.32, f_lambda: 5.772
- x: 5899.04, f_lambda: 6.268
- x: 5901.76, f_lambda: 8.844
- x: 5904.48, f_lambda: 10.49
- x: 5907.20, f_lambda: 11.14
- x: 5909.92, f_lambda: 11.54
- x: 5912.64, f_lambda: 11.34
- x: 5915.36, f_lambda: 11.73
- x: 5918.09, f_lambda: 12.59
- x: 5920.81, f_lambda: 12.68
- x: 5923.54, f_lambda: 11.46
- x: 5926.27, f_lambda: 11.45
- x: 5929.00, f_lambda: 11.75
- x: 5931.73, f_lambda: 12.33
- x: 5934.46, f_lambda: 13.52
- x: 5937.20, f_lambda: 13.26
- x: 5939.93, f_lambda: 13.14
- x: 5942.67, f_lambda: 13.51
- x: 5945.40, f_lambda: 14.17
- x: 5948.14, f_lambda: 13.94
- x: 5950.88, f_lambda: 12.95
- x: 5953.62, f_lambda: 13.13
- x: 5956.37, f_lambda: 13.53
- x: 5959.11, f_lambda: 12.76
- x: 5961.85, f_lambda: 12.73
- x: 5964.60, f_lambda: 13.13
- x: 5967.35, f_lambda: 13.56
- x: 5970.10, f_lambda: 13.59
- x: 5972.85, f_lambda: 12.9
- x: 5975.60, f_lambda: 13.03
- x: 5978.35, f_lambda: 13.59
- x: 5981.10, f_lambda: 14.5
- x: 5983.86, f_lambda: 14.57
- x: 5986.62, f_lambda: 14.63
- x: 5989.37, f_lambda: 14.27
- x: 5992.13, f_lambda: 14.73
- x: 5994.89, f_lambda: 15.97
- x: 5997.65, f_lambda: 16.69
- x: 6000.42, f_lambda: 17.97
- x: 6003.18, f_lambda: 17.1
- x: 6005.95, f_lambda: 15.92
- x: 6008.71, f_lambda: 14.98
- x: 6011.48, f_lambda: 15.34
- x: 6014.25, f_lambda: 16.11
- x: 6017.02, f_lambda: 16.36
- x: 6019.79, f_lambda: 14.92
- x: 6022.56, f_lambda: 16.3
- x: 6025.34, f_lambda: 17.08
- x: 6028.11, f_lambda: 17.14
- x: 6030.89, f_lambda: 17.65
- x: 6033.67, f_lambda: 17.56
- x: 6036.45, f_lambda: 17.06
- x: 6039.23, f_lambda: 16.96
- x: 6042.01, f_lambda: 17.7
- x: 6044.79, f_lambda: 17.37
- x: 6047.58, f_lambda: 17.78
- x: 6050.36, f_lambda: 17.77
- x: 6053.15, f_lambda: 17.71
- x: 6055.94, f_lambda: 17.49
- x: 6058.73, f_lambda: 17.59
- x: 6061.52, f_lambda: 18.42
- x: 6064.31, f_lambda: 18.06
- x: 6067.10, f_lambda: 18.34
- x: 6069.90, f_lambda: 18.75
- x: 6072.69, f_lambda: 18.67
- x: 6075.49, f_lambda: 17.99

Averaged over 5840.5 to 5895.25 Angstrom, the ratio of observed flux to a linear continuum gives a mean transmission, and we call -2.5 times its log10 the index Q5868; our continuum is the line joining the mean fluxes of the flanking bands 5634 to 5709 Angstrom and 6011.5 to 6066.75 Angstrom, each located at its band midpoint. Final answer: 0.25 mag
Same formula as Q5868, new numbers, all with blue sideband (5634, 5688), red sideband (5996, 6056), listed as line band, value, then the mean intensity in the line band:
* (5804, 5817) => -0.217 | 19.4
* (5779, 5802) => -0.220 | 19.4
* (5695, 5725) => -0.111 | 17.1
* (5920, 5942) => 0.299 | 12.5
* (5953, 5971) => 0.247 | 13.2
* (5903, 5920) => 0.382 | 11.5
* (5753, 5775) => -0.141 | 17.9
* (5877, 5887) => 0.382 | 11.4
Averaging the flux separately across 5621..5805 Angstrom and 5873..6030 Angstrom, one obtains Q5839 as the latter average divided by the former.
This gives 0.76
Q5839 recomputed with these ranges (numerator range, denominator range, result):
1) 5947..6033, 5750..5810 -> 0.78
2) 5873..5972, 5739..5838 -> 0.62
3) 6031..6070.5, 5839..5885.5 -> 1.22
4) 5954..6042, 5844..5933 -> 1.29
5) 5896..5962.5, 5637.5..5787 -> 0.70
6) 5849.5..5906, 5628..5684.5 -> 0.76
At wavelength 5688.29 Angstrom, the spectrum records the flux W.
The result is 16.53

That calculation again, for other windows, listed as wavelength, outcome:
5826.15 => 16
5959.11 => 12.76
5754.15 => 19.17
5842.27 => 17.75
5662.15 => 16.3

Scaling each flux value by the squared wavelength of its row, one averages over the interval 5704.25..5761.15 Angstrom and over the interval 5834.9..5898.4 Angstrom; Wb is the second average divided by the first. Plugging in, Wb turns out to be 0.7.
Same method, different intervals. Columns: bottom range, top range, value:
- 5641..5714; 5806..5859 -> 1.14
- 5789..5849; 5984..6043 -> 0.94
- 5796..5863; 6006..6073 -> 1.04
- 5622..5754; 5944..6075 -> 1.08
